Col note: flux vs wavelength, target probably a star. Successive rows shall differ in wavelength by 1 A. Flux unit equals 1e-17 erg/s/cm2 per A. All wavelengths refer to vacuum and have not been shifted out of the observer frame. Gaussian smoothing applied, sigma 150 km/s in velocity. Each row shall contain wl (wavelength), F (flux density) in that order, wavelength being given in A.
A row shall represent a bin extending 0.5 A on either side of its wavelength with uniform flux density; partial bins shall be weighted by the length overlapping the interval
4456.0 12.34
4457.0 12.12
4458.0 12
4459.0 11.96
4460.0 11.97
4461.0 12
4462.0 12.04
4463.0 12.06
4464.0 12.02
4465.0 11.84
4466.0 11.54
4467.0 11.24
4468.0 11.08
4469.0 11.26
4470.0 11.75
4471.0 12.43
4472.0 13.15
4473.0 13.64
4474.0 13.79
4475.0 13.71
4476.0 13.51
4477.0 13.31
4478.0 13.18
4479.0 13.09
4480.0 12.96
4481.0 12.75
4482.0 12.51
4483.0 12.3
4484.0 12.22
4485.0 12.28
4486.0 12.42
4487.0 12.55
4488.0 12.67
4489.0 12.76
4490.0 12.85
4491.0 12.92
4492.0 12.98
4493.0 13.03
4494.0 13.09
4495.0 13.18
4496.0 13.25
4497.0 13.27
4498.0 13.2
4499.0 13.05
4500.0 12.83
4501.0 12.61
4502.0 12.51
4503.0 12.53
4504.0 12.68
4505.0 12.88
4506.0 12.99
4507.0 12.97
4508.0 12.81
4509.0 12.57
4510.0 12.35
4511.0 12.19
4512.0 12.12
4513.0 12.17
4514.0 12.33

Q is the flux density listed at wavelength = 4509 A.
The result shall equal 12.57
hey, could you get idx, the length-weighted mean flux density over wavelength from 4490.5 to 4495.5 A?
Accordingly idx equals 13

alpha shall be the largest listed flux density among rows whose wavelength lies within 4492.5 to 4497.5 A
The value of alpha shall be 13.27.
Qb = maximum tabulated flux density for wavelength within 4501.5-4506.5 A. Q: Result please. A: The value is 12.99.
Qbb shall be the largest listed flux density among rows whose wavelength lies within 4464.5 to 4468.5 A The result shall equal 11.84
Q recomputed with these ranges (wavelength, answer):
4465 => 11.84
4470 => 11.75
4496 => 13.25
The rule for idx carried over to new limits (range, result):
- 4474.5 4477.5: 13.5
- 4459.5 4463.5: 12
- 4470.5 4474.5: 13.3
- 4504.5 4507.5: 12.9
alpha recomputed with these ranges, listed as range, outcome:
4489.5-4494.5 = 13.09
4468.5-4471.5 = 12.43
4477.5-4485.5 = 13.18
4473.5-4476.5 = 13.79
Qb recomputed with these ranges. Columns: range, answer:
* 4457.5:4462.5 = 12.04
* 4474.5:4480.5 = 13.71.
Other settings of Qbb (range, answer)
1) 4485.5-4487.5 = 12.55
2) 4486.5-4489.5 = 12.76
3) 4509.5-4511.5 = 12.35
